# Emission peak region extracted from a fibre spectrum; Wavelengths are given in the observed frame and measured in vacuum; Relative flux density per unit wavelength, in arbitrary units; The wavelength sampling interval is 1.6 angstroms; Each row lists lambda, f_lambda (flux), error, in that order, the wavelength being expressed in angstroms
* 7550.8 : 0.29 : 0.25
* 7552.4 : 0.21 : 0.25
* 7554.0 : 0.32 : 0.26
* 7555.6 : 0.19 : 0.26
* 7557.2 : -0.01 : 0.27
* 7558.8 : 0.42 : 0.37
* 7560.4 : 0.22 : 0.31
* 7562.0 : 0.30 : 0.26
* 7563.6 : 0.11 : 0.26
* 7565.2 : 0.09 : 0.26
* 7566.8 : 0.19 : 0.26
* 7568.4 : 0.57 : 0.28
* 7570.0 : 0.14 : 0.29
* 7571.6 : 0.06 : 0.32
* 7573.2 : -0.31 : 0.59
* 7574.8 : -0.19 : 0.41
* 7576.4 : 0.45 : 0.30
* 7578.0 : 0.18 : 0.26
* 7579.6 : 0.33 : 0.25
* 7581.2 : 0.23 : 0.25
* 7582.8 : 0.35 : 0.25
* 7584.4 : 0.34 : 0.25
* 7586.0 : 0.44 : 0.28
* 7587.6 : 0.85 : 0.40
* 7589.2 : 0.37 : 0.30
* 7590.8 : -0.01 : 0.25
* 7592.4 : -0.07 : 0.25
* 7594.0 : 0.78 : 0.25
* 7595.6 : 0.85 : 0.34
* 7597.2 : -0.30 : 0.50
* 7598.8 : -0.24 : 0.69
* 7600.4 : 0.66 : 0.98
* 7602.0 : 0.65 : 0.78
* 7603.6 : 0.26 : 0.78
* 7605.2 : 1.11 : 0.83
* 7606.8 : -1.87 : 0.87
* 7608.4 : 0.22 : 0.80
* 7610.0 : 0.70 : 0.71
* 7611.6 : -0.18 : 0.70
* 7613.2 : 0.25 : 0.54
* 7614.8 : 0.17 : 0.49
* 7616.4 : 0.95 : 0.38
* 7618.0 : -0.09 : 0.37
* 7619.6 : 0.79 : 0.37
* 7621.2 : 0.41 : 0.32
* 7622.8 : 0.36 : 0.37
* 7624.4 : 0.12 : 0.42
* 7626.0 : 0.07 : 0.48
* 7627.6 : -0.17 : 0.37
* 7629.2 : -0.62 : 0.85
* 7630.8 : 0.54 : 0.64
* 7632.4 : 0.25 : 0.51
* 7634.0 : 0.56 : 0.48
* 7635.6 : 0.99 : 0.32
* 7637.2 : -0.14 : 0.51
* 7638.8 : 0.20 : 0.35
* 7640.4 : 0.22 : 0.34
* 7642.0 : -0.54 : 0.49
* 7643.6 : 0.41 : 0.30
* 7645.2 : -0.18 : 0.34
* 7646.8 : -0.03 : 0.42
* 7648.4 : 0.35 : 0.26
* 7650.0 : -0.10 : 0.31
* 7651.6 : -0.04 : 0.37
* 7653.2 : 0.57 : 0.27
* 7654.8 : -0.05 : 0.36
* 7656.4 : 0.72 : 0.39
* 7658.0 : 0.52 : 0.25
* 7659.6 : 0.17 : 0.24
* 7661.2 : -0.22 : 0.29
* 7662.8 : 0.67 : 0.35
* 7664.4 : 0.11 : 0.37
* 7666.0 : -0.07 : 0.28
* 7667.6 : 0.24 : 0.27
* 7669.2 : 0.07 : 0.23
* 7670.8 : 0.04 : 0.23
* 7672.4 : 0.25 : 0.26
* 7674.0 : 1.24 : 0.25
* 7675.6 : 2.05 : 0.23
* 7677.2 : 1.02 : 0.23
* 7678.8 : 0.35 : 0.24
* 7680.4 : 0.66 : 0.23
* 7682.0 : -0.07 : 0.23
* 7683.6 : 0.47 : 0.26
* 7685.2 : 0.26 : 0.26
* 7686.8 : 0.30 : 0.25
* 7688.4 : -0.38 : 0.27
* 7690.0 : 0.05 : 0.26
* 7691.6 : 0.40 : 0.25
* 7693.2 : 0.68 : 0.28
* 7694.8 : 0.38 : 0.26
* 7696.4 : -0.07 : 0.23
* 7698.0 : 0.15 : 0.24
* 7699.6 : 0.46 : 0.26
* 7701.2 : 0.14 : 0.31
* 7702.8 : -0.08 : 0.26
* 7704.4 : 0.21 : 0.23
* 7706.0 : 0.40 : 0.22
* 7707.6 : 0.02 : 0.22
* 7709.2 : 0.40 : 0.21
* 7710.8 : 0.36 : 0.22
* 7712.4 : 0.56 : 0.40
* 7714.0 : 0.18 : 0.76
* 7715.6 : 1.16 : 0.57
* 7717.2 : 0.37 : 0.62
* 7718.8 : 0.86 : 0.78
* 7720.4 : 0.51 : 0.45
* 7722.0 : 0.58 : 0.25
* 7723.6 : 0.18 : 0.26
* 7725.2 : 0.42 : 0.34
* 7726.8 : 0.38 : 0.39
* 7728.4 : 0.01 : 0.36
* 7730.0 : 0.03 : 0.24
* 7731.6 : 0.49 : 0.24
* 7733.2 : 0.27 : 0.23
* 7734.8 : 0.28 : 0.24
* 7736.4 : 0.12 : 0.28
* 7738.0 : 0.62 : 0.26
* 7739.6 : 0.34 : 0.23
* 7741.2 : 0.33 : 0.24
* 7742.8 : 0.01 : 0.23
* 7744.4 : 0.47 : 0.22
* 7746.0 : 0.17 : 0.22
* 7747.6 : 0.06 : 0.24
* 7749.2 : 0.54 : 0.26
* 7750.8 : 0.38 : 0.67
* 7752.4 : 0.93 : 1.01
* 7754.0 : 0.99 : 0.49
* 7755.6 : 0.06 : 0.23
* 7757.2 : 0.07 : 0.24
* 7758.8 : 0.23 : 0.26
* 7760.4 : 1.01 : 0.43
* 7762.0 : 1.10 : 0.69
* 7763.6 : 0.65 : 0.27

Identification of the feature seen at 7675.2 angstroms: H-gamma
